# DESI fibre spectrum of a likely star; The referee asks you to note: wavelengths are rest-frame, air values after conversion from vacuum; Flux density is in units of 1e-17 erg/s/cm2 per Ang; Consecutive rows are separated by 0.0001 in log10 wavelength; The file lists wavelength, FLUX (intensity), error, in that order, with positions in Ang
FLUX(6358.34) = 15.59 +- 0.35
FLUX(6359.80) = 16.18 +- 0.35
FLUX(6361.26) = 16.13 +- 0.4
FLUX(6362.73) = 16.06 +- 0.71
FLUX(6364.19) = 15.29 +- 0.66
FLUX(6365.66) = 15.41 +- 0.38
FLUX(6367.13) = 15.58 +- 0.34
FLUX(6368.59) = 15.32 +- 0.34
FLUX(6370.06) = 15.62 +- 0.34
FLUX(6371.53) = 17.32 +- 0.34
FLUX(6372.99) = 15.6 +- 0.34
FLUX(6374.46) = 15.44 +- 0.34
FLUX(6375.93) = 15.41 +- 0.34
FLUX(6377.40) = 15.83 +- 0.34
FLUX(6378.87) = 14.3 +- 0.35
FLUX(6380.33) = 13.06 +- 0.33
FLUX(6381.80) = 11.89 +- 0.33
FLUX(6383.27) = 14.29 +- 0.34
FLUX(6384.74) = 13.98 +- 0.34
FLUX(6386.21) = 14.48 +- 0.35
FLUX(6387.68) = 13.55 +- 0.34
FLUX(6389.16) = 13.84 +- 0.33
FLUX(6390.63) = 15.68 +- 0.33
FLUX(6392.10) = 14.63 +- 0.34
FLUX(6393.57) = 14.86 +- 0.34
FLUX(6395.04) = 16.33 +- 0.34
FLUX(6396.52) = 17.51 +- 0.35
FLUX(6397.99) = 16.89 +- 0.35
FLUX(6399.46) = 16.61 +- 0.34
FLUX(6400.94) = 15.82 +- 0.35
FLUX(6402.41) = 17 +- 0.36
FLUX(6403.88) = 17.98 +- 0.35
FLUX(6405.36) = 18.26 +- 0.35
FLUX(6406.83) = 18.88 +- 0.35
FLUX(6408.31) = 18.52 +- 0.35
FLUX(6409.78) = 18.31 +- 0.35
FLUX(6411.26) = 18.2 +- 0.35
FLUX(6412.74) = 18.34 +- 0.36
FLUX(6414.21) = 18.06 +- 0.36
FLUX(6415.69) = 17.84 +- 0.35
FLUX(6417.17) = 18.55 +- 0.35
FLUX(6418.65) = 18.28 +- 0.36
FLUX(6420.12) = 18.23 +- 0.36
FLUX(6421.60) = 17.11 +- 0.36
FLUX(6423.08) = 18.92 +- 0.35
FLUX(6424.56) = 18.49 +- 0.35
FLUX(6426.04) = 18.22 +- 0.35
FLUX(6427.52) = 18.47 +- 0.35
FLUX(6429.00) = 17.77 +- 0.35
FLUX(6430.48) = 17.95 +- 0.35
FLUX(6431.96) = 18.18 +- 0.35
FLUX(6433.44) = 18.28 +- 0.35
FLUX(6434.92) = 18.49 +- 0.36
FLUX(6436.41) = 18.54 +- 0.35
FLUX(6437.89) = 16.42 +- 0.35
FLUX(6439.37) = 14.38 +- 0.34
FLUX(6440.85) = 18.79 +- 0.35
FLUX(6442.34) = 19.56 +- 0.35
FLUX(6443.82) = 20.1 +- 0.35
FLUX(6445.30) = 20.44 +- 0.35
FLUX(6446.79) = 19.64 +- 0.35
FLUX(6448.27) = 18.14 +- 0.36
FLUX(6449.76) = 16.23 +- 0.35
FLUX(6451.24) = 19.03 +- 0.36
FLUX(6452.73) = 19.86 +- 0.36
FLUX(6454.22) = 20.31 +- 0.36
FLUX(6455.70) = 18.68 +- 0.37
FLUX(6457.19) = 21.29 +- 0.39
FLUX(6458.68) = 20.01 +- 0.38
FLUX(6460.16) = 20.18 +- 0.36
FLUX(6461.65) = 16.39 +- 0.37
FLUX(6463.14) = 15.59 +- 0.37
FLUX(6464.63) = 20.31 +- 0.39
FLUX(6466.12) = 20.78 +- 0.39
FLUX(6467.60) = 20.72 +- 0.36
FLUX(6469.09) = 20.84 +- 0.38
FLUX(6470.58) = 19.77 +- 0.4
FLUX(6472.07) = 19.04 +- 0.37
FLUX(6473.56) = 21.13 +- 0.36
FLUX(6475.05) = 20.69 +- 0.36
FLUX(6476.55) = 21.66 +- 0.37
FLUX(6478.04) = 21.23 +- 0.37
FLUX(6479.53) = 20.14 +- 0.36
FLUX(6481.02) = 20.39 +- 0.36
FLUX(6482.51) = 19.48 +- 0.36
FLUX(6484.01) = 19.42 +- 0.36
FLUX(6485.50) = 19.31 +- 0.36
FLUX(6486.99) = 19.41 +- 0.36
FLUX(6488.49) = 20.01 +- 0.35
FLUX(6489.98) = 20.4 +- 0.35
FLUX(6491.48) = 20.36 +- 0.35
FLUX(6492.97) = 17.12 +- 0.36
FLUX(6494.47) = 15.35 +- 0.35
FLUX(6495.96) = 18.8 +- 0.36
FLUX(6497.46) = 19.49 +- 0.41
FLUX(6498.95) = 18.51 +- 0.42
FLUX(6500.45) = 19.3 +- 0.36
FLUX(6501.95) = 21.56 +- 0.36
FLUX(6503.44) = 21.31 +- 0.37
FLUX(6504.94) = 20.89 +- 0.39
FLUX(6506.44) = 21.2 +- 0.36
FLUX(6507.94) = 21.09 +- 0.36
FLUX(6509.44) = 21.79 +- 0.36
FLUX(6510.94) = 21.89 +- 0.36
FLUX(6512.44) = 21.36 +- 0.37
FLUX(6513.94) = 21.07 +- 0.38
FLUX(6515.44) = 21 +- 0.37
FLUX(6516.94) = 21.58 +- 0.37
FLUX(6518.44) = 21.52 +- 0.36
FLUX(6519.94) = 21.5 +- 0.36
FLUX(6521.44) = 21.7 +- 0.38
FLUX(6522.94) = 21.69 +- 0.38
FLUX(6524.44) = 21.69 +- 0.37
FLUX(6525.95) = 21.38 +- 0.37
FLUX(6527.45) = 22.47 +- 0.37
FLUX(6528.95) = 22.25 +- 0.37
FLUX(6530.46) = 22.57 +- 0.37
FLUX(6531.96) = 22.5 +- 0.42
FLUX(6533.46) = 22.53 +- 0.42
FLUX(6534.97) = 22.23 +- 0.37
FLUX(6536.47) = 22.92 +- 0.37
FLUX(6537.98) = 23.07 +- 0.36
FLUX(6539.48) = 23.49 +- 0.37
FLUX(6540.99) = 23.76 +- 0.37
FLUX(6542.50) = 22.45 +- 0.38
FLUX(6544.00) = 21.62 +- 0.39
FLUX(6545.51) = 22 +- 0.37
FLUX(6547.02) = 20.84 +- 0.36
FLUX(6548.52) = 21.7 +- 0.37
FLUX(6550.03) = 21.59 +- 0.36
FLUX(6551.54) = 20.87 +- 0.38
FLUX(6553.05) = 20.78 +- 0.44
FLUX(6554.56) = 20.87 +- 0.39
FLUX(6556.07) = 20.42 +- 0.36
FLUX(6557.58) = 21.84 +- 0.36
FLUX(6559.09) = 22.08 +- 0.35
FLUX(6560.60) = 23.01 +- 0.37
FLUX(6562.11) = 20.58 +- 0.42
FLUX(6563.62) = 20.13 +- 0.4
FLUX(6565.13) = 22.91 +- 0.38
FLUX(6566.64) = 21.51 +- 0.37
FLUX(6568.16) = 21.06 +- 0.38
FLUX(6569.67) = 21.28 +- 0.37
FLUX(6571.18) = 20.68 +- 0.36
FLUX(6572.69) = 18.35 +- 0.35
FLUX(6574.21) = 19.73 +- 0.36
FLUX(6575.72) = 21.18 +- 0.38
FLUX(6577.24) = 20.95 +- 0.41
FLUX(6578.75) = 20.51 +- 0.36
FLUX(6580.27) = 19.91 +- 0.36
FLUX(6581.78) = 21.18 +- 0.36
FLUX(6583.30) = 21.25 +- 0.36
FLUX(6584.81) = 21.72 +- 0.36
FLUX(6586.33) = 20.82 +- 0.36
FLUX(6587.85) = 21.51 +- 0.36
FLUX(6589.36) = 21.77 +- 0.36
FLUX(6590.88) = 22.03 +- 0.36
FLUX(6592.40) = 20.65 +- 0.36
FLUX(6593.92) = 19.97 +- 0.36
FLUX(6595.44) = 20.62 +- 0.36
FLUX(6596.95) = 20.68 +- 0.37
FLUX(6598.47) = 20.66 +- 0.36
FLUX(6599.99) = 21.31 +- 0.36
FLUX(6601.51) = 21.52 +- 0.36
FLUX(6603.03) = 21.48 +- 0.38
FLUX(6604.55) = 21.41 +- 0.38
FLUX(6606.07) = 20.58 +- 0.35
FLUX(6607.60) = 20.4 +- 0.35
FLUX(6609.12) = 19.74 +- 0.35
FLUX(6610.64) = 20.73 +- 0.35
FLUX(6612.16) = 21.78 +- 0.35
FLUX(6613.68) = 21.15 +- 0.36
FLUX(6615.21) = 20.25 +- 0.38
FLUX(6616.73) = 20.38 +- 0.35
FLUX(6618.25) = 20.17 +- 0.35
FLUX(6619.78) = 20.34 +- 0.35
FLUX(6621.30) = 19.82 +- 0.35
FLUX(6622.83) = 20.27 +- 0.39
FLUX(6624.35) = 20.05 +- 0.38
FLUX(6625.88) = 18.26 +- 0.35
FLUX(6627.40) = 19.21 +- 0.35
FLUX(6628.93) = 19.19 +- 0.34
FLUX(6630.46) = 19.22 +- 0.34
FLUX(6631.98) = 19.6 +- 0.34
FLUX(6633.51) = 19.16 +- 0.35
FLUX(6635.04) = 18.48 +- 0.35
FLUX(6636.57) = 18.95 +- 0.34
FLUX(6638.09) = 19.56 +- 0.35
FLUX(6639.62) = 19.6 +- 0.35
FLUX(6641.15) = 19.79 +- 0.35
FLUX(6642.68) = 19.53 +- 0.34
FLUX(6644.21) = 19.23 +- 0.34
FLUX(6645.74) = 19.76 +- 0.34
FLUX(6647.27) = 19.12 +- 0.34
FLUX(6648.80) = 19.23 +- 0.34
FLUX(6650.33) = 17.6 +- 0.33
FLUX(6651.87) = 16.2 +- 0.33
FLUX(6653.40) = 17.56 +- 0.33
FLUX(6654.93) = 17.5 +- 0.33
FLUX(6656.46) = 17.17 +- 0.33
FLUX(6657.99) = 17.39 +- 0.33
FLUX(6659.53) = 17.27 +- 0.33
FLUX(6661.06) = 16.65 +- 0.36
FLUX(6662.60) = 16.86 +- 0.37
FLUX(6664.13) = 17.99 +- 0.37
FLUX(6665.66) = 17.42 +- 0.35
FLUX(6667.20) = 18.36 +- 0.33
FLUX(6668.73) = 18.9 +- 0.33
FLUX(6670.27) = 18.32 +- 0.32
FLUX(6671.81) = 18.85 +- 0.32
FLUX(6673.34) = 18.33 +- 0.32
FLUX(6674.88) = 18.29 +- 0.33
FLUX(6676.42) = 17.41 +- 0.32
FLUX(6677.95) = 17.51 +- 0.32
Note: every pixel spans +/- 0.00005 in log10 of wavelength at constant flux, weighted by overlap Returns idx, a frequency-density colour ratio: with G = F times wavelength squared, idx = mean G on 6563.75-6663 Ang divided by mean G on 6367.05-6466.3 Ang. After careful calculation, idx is 1.22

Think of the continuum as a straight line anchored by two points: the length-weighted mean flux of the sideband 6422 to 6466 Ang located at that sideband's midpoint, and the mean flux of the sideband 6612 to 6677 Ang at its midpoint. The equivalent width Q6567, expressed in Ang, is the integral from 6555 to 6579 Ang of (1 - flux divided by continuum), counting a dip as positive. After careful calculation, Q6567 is -2.9 Ang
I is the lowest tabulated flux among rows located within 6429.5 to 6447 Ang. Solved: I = 14.38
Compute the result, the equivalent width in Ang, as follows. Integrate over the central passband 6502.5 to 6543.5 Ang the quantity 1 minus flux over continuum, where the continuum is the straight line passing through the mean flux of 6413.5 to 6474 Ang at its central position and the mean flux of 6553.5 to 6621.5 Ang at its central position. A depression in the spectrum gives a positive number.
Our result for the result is -4.13 Ang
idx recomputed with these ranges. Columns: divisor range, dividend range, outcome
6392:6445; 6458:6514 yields 1.14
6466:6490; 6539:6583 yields 1.08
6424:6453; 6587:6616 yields 1.20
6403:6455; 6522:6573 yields 1.23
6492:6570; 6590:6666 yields 0.94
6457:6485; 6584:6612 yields 1.10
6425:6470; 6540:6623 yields 1.17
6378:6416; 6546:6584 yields 1.37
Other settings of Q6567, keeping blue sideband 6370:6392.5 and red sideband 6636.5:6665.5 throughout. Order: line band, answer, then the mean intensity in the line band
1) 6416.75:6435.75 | -3.7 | 18.2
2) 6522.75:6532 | -3.1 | 22.1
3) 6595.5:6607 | -2.3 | 21.1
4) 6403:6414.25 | -2.5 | 18.3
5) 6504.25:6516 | -3.5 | 21.3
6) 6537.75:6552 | -4.5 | 22.1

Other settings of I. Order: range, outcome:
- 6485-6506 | 15.35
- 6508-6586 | 18.35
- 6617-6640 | 18.26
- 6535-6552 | 20.84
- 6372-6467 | 11.89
